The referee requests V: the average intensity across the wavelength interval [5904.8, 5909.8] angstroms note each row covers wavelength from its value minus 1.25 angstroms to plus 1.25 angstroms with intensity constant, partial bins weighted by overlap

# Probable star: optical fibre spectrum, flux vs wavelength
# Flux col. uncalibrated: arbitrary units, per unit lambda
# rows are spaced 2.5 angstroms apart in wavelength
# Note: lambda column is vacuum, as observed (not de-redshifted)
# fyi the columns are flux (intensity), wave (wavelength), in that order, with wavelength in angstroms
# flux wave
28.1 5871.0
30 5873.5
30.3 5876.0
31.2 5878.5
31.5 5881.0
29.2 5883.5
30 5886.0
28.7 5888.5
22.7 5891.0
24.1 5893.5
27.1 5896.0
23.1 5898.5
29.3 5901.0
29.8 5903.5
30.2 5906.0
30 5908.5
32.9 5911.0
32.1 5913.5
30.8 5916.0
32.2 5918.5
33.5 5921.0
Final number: 30.1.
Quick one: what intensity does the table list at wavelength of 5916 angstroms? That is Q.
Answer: 30.8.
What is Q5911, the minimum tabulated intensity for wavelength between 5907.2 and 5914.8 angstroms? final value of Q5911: 30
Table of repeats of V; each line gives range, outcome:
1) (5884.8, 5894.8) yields 26.4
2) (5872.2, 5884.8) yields 30.4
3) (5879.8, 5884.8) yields 30.3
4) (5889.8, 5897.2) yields 24.6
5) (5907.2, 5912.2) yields 31.4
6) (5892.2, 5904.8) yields 26.7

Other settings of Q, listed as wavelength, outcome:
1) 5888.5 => 28.7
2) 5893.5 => 24.1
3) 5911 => 32.9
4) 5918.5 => 32.2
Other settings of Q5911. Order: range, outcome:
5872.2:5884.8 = 29.2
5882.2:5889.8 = 28.7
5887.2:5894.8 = 22.7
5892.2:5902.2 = 23.1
